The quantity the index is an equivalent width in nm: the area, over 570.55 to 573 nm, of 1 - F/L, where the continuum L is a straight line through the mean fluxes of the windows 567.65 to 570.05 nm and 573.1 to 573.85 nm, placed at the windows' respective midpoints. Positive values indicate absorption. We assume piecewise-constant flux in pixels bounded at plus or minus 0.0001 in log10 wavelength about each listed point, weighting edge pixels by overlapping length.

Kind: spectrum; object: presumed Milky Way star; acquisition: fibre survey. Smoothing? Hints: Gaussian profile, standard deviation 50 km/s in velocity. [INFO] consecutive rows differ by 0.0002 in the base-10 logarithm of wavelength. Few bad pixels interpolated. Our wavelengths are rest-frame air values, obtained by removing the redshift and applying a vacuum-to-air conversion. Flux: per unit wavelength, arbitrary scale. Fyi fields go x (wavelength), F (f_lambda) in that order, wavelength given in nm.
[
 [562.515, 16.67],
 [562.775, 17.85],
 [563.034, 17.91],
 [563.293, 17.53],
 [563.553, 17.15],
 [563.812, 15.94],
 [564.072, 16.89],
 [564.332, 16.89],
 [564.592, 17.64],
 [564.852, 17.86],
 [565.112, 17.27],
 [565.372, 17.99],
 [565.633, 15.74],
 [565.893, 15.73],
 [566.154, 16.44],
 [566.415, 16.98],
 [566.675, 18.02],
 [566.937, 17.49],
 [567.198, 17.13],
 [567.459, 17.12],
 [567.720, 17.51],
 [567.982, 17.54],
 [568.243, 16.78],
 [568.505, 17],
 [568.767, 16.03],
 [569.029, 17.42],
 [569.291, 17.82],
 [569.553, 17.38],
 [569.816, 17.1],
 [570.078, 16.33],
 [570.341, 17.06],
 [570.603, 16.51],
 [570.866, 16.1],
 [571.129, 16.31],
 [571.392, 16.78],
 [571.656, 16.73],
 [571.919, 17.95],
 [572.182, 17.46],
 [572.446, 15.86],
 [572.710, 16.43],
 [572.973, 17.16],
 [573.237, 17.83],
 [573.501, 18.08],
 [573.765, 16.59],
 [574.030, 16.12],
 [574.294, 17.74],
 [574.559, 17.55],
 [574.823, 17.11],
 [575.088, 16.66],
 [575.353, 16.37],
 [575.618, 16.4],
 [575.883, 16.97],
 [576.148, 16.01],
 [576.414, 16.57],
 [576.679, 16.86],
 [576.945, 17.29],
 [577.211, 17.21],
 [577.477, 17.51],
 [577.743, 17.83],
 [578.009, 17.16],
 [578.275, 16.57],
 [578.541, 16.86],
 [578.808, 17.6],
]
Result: 0.096 nm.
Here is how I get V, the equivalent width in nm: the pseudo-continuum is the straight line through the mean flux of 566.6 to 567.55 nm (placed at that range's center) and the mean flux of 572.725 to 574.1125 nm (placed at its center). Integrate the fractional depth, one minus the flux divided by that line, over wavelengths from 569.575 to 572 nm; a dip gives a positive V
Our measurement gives 0.07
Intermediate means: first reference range 17.4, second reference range 17.1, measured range 16.8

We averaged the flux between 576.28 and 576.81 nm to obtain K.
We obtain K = 16.7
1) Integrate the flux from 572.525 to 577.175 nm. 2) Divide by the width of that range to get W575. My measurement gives 16.9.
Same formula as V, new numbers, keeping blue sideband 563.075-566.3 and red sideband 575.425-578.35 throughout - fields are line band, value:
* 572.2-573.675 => -0.013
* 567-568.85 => -0.012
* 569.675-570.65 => 0.010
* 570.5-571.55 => 0.032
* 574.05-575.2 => -0.015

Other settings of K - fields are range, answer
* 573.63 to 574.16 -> 16.3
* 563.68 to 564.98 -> 17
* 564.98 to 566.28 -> 16.6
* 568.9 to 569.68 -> 17.5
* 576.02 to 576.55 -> 16.3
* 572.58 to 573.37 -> 17.2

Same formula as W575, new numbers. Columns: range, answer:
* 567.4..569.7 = 17.2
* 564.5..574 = 17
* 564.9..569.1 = 17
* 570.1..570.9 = 16.6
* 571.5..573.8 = 17.1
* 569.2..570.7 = 17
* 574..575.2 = 17.1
